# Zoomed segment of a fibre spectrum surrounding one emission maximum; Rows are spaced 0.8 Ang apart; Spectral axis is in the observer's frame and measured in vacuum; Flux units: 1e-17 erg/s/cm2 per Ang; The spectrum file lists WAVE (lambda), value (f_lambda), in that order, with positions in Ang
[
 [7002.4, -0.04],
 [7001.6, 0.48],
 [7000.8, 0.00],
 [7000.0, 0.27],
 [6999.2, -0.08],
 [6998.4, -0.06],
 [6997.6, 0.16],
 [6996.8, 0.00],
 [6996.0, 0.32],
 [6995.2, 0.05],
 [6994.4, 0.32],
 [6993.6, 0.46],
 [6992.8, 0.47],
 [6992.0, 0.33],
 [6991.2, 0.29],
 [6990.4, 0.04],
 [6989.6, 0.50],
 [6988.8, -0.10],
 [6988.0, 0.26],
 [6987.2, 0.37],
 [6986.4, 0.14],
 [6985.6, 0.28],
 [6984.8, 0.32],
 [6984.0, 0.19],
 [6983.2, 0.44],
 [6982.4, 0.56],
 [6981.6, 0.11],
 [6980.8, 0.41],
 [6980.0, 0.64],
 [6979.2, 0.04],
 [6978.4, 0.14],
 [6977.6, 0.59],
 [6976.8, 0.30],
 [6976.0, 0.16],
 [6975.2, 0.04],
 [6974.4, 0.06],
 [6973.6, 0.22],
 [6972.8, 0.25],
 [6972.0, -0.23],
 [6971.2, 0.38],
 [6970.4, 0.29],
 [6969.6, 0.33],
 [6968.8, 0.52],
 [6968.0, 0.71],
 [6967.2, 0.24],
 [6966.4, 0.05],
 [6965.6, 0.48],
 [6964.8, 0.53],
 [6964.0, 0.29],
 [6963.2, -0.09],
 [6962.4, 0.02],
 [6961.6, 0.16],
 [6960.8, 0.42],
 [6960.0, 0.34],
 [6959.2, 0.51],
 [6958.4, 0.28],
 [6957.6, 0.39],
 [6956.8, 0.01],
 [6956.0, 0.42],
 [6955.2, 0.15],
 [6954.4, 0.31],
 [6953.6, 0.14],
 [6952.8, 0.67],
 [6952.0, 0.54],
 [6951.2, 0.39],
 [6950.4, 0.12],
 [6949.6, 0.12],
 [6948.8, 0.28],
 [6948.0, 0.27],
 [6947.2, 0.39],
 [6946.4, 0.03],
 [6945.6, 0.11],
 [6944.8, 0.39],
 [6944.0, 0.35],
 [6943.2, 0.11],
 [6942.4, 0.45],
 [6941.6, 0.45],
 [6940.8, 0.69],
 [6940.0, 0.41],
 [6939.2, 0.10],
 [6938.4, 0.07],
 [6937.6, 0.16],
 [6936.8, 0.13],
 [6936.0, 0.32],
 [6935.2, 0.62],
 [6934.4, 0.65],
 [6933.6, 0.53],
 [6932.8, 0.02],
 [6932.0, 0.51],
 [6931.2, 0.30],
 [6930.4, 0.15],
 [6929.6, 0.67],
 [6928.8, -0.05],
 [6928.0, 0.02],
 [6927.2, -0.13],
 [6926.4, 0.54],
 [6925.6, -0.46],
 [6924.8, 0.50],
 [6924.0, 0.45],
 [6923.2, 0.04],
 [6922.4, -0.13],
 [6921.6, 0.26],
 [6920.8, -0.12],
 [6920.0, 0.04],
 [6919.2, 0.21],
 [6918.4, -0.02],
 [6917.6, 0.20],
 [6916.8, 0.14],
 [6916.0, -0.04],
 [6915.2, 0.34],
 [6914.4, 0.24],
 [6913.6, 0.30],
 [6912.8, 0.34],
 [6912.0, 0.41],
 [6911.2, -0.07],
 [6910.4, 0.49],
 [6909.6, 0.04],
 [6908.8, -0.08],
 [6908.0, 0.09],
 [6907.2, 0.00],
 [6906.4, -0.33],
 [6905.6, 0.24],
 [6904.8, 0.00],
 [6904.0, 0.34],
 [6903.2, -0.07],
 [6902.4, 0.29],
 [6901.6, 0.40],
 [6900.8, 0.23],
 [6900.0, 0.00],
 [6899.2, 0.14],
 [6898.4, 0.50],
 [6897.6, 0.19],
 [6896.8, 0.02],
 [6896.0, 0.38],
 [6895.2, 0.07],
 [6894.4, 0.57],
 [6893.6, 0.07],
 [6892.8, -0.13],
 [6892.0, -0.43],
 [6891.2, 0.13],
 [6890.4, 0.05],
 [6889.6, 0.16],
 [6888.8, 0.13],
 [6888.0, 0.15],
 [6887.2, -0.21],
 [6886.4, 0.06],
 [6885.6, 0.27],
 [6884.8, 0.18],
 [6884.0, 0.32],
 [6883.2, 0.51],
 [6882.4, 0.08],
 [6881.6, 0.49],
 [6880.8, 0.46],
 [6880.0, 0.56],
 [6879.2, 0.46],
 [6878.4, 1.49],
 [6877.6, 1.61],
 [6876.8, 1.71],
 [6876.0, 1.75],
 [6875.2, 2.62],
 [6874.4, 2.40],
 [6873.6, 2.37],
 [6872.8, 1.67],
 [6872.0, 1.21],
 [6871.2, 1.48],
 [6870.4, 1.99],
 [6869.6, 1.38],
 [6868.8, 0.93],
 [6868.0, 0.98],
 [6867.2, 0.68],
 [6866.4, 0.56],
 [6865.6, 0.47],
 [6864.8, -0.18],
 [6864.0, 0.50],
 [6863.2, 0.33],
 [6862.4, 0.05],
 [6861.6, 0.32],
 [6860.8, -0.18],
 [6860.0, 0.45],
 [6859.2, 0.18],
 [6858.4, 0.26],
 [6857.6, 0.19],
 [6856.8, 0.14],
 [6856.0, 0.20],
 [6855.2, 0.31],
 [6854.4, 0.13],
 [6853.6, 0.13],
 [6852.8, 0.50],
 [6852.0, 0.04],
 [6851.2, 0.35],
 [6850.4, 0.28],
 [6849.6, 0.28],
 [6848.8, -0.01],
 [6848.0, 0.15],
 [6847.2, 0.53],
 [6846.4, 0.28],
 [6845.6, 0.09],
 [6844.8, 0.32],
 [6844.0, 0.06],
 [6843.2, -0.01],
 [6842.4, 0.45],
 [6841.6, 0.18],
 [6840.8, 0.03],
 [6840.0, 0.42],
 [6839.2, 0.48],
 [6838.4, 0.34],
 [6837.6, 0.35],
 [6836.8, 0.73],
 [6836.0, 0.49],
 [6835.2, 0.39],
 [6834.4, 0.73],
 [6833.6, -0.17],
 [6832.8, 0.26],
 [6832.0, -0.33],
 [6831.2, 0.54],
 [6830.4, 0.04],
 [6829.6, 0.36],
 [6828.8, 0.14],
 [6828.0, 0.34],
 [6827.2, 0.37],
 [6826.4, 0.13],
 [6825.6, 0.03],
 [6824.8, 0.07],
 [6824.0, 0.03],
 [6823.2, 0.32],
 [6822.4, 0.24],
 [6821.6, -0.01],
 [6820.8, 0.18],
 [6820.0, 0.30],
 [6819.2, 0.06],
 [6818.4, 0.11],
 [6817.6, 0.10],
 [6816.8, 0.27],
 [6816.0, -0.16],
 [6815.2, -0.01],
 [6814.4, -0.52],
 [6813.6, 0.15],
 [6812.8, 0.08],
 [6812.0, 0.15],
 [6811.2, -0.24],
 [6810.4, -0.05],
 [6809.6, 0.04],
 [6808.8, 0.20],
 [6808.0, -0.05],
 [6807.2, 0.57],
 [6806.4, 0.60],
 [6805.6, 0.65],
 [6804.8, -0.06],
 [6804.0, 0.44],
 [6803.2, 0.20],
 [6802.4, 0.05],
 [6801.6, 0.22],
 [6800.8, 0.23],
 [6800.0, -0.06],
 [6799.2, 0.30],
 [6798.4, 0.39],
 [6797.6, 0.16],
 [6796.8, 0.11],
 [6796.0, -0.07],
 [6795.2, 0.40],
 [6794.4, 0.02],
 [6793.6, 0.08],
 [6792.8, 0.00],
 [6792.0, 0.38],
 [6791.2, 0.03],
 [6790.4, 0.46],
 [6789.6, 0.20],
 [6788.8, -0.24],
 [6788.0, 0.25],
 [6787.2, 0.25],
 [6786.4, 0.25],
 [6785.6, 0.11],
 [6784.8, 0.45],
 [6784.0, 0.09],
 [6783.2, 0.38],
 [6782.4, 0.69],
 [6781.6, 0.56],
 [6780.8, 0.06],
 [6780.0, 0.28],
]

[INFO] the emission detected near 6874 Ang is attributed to [O II] 3727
